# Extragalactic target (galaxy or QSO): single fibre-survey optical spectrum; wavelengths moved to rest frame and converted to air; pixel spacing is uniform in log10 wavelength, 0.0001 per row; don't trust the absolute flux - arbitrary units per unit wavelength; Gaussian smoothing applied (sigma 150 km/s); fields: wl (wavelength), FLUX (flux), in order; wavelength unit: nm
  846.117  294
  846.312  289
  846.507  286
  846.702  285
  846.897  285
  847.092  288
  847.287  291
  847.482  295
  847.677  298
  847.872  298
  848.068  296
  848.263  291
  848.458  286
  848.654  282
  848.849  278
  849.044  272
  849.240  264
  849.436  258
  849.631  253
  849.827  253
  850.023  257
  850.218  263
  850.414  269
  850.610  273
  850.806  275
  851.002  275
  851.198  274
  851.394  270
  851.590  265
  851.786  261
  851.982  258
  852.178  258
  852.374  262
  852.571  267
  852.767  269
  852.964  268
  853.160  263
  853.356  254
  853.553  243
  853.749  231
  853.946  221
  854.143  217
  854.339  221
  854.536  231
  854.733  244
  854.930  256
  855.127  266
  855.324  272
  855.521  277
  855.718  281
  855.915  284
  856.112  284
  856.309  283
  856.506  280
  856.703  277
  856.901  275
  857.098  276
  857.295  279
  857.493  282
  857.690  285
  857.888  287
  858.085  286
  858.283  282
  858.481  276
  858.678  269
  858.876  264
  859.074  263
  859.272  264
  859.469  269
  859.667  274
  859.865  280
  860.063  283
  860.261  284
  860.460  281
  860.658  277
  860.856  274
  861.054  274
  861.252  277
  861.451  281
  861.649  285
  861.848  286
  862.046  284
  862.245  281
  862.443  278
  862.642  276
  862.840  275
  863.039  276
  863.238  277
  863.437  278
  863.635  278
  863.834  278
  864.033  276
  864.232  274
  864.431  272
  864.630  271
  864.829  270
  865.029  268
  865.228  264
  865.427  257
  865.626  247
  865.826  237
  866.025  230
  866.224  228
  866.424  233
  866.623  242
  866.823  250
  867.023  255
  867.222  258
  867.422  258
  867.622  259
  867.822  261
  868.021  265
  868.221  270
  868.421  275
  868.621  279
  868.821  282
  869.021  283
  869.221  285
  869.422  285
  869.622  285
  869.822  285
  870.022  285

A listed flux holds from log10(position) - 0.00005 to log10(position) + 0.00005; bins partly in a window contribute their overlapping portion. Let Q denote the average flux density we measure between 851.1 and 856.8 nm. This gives 260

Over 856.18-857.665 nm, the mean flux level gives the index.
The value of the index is 279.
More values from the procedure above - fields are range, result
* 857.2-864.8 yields 277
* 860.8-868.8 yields 267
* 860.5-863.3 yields 279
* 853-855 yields 239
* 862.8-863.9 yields 277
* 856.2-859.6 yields 276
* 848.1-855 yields 260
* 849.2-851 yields 263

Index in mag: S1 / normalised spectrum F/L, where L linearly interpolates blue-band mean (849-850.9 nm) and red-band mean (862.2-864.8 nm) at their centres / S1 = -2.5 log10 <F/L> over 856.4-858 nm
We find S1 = -0.04 mag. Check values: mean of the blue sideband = 263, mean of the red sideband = 276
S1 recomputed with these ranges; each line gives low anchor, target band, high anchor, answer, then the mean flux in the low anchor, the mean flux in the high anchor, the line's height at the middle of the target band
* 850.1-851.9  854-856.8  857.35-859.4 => 0.05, 269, 276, 273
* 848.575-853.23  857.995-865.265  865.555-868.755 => -0.07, 266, 253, 258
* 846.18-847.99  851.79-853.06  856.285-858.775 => 0.09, 291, 280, 285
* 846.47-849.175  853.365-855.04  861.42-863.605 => 0.21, 288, 280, 284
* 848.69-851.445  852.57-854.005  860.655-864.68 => 0.07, 267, 278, 270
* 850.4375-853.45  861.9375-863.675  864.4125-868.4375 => -0.08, 266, 255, 258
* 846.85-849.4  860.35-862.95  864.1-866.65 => -0.07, 286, 254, 261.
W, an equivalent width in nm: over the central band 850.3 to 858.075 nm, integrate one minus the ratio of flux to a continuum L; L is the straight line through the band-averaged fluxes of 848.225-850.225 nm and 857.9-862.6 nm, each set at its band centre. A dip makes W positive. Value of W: 0.22 nm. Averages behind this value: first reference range 268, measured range 265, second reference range 277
